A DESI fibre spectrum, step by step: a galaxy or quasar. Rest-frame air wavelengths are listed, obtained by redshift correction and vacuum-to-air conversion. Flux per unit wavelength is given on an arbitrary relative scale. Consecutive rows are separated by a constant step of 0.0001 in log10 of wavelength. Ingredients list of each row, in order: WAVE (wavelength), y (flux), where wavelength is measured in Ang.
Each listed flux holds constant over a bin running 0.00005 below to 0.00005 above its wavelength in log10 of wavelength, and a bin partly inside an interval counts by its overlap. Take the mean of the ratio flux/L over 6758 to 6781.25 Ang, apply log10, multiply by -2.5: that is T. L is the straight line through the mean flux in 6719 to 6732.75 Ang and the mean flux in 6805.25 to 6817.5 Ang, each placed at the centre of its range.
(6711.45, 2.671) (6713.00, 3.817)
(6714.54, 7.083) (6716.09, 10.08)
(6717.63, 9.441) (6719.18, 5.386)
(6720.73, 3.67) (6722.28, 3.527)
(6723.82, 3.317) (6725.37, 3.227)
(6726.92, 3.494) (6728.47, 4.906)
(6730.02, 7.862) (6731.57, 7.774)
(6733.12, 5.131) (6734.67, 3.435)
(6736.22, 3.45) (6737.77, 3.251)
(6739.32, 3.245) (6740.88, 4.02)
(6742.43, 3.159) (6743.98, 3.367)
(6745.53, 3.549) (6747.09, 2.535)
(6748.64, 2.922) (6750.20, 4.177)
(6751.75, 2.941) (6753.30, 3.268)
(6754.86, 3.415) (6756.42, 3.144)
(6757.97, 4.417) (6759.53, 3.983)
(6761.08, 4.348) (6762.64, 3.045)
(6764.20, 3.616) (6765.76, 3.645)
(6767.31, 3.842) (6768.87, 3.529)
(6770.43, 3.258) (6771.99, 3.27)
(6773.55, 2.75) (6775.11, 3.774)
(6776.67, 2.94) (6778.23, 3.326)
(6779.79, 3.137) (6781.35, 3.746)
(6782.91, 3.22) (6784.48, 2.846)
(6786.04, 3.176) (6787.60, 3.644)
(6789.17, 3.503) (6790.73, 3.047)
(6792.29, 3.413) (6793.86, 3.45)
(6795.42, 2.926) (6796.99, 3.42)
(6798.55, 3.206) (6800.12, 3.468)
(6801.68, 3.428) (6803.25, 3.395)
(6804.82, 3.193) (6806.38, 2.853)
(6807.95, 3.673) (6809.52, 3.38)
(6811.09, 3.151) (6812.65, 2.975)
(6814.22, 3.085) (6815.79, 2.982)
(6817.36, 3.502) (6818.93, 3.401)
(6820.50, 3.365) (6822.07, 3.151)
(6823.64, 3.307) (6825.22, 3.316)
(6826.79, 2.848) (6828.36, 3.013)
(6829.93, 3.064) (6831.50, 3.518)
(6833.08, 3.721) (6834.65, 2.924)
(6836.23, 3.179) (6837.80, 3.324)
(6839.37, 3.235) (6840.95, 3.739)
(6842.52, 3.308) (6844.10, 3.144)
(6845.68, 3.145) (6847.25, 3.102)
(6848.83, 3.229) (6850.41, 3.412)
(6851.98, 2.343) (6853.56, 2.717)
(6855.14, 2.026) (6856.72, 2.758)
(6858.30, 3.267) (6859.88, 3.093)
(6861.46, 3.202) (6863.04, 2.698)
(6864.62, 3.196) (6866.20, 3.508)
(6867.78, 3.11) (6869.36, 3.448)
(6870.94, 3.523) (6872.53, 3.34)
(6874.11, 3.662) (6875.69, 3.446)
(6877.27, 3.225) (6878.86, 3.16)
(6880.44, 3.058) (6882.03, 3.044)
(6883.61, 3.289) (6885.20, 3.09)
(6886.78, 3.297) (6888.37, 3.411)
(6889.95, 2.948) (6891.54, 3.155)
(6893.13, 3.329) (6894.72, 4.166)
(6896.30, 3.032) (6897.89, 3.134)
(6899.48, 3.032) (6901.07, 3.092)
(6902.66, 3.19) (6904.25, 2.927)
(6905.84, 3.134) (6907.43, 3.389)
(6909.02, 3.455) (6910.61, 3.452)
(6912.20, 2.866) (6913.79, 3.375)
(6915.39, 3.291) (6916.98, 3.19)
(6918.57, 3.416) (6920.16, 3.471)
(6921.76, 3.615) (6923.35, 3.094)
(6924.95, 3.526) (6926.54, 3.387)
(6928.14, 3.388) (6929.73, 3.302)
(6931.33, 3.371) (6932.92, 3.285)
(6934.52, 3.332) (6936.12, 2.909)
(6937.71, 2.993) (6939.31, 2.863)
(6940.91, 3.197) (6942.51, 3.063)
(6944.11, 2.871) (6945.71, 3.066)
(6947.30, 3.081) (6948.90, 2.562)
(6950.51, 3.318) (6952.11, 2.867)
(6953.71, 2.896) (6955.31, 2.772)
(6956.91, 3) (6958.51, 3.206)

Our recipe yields 0.14 mag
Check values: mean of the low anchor 4.78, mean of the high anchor 3.19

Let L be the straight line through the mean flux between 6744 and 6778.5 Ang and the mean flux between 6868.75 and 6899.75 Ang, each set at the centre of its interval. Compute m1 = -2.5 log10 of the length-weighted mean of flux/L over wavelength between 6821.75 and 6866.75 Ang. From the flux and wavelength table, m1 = 0.075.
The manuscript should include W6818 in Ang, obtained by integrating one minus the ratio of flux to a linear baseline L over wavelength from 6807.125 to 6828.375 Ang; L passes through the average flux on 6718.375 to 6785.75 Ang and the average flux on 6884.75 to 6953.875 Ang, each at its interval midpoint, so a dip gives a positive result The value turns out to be 1.79 Ang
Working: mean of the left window 3.74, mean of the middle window 3.23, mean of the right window 3.2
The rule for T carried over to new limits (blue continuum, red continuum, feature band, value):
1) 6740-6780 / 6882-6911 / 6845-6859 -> 0.15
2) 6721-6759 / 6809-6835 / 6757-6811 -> 0.04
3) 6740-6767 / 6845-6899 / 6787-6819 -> 0.03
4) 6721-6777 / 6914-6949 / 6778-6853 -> 0.10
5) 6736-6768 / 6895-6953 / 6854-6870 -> 0.10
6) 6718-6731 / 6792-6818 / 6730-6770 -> 0.11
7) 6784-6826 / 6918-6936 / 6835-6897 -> 0.04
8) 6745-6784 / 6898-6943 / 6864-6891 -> 0.00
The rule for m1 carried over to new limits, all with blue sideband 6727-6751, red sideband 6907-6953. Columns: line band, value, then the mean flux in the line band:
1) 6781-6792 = 0.19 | 3.3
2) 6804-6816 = 0.20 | 3.17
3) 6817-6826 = 0.13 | 3.33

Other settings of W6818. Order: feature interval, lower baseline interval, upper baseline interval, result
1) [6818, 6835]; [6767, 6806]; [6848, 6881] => -0.2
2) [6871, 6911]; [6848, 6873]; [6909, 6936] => -1.0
